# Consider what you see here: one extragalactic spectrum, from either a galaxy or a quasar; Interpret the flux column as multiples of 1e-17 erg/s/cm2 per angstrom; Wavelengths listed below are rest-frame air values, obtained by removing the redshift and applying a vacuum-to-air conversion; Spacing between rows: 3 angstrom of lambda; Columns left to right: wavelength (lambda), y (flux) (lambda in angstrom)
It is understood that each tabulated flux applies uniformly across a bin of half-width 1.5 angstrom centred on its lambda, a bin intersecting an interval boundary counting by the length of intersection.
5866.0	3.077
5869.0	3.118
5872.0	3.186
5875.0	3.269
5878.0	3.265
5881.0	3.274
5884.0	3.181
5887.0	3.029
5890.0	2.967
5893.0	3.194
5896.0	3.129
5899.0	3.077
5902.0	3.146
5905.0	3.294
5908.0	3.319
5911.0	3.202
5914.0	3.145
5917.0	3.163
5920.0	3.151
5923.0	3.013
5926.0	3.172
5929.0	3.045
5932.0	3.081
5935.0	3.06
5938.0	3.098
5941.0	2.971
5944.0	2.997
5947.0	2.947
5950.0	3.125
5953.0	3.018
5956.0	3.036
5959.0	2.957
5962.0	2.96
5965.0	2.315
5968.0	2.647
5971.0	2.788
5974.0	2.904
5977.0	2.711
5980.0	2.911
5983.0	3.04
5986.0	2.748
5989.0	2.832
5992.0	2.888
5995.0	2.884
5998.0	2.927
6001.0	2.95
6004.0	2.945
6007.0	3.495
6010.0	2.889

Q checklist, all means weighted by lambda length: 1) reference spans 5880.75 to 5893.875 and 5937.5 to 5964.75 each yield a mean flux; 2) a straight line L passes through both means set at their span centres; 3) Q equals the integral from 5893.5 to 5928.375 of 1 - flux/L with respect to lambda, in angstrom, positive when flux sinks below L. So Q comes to -1.1 angstrom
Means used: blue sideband 3.11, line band 3.16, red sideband 2.98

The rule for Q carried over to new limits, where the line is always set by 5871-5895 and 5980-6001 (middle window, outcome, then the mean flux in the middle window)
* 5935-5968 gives 0.66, 2.93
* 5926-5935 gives -0.10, 3.08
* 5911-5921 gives -0.25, 3.16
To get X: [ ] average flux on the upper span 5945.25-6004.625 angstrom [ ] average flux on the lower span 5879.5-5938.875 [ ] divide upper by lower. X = 0.92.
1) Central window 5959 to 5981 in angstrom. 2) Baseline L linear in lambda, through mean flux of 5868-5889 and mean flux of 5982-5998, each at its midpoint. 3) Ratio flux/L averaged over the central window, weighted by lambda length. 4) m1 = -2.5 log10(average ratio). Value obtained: 0.07 mag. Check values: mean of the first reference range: 3.19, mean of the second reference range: 2.88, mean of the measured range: 2.76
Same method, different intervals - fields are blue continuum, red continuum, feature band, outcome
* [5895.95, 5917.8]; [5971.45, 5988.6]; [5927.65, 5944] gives 0.00 mag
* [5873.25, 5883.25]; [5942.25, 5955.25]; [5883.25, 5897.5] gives 0.04 mag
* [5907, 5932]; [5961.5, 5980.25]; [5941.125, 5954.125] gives -0.04 mag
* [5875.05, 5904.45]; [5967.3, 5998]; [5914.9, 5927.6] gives -0.03 mag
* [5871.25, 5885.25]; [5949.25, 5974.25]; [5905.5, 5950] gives -0.03 mag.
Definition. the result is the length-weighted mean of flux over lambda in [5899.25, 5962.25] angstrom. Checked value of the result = 3.09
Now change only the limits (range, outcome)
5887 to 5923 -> 3.15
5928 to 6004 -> 2.91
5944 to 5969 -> 2.89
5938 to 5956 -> 3.02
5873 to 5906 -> 3.16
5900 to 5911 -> 3.24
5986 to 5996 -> 2.85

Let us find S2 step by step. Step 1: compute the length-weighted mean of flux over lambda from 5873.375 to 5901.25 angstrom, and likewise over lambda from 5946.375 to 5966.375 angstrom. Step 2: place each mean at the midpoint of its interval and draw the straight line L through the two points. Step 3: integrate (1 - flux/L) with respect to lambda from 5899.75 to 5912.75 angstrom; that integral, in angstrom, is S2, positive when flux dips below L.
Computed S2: -0.6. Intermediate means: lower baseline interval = 3.15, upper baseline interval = 2.91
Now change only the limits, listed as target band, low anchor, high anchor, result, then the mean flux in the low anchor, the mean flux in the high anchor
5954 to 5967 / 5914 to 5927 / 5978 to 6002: 0.8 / 3.13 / 2.89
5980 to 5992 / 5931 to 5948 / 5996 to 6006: 0.4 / 3.03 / 2.97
